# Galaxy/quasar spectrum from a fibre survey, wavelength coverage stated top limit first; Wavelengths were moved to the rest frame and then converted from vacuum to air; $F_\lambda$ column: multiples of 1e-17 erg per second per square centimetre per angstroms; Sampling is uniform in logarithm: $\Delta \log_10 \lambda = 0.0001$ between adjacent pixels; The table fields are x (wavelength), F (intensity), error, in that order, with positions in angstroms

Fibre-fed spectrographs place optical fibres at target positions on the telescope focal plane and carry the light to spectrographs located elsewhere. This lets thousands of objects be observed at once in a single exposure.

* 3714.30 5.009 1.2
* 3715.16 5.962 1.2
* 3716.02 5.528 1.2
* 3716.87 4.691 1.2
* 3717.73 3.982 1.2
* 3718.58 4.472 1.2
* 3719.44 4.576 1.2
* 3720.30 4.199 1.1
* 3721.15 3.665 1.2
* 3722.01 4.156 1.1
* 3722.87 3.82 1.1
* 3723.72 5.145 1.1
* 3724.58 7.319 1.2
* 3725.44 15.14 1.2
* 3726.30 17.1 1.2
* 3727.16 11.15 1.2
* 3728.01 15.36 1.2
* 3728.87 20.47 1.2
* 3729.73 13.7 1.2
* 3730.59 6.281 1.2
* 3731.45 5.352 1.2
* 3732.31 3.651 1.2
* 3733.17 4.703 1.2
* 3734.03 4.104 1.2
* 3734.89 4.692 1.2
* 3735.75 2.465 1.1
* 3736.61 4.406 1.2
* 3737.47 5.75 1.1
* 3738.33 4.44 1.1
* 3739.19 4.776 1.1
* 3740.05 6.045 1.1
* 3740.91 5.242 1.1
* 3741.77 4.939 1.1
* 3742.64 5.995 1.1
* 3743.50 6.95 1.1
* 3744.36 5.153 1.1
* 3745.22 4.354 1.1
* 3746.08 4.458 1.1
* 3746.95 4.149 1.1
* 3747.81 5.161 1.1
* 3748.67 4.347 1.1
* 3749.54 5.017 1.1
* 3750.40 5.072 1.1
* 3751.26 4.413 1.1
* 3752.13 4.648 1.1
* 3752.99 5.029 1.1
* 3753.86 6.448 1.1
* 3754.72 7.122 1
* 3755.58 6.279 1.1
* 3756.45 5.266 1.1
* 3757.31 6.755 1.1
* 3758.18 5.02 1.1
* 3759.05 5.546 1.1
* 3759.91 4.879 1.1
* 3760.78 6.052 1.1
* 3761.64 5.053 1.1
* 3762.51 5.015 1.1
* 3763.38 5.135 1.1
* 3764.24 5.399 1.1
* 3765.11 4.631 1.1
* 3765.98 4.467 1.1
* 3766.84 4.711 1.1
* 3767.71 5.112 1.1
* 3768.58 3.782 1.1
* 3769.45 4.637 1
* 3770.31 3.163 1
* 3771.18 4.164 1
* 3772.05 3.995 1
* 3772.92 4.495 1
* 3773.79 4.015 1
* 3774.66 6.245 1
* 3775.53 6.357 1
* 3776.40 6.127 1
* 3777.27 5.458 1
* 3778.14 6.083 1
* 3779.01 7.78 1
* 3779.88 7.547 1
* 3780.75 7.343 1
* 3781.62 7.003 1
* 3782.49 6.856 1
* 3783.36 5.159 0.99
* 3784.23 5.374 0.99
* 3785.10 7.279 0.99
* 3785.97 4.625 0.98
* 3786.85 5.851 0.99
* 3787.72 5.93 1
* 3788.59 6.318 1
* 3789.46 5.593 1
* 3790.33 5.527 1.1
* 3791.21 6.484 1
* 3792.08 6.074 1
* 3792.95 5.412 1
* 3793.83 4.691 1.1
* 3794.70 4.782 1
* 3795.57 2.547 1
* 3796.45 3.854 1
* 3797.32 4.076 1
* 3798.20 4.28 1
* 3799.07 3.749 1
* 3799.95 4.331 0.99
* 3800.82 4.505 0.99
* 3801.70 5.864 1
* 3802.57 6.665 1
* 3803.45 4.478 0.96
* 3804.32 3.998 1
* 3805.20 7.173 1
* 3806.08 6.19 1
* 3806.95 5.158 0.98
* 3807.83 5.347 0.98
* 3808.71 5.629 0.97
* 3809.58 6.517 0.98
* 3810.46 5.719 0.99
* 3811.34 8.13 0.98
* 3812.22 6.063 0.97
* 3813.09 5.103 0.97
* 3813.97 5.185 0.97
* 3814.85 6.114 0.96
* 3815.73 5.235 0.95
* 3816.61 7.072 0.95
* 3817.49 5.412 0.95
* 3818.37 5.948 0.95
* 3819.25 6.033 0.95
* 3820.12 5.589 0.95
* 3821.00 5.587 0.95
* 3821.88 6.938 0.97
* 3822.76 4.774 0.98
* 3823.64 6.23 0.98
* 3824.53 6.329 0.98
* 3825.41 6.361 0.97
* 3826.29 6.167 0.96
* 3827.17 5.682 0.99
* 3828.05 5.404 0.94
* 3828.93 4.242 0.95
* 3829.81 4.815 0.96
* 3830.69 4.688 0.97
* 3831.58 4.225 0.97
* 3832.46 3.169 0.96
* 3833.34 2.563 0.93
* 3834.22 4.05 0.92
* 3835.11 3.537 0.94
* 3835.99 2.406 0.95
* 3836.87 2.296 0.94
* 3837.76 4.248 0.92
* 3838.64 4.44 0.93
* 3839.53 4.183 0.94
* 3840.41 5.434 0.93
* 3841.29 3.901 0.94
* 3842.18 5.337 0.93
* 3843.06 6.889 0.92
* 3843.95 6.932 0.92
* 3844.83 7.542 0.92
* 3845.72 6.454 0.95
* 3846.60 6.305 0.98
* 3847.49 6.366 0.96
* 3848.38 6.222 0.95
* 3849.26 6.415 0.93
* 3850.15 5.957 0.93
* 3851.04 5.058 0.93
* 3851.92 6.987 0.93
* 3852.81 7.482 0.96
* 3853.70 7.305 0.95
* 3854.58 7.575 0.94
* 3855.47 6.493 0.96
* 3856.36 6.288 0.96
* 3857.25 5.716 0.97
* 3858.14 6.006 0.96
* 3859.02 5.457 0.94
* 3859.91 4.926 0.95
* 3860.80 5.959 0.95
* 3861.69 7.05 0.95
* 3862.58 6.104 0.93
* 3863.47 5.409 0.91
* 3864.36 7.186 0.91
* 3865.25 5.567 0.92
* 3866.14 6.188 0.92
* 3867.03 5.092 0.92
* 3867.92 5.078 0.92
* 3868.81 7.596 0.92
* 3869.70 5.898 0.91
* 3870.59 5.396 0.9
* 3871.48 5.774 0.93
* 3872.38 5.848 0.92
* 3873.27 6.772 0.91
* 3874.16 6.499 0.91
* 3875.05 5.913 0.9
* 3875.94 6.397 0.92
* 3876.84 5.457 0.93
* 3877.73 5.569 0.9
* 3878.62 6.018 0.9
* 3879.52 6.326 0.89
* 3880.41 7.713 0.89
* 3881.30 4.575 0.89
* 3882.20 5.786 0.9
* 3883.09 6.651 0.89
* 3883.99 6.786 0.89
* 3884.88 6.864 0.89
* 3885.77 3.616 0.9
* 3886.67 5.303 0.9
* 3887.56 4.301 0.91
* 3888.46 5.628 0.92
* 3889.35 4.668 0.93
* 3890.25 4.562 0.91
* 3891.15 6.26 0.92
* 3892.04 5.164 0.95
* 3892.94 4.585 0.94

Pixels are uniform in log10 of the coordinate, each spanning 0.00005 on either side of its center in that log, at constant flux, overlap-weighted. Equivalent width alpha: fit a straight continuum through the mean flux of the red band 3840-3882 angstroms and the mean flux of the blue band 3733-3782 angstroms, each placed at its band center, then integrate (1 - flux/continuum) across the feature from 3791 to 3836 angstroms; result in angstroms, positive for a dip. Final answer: 3.84 angstroms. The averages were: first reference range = 5.22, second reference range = 6.13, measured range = 5.22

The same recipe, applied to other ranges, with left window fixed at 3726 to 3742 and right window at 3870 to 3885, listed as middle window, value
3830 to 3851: 4.98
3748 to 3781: 8.80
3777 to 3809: 6.60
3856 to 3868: 0.76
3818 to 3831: 1.95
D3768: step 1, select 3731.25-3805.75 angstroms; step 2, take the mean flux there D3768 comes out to 5.21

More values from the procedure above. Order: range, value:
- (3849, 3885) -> 6.17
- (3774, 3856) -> 5.58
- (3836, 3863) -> 5.86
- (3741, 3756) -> 5.27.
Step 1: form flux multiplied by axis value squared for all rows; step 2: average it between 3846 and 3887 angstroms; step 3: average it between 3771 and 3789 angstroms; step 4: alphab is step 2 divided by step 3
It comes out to 1.08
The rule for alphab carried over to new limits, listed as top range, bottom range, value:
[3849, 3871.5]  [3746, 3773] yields 1.30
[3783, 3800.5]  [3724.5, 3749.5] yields 0.74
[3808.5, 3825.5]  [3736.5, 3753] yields 1.24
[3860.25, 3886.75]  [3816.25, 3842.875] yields 1.25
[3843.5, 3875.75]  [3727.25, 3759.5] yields 1.09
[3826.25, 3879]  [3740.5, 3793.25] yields 1.07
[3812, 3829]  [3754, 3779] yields 1.14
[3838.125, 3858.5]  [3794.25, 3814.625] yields 1.21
